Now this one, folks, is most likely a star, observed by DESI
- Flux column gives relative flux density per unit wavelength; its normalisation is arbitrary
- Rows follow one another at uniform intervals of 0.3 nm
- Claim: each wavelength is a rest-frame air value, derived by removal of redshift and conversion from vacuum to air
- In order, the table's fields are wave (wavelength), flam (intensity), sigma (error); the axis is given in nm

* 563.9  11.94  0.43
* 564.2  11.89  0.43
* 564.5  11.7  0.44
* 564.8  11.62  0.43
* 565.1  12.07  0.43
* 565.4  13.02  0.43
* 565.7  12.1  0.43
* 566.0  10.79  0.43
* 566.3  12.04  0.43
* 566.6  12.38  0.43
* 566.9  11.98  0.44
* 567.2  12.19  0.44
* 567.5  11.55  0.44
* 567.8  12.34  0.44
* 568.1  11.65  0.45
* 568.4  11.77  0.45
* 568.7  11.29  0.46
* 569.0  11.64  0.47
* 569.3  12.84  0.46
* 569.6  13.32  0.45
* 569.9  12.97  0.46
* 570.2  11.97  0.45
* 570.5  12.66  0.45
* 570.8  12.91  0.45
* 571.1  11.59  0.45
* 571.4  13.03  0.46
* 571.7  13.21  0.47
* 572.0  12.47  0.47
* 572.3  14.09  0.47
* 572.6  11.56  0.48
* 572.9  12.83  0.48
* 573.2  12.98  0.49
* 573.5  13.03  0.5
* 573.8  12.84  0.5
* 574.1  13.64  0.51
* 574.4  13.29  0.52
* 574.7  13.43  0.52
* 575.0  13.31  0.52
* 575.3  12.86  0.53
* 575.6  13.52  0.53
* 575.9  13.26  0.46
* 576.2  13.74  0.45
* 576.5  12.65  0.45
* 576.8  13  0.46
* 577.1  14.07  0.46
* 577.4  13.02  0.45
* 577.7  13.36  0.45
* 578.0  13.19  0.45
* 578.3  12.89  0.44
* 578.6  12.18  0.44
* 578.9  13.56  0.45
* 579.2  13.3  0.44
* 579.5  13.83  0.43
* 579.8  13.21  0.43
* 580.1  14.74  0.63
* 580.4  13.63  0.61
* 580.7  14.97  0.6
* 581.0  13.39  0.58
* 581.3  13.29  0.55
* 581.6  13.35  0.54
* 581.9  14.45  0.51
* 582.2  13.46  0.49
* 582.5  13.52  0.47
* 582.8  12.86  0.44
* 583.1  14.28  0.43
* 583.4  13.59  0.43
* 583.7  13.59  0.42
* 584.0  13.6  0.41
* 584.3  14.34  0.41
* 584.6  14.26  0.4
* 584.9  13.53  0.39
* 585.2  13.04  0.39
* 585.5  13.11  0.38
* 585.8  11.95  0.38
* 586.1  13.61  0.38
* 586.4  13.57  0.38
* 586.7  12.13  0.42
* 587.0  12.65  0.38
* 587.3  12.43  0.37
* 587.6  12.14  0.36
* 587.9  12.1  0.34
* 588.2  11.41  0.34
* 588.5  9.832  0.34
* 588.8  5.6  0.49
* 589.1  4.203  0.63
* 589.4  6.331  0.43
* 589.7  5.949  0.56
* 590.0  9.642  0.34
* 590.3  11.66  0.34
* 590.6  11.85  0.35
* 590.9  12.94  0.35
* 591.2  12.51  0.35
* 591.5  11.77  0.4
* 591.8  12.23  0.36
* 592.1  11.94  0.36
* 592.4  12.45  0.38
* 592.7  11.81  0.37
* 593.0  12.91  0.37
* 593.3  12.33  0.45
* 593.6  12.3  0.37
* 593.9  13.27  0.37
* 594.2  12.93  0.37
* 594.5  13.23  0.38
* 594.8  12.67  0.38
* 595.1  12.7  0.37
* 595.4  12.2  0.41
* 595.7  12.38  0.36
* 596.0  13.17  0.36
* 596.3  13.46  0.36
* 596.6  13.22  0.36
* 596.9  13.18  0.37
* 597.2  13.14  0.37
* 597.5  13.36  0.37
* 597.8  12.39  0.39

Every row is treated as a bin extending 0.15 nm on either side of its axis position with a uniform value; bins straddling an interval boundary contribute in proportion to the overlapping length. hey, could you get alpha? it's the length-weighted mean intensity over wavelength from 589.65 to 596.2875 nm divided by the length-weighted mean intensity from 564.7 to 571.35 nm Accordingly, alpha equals 1.00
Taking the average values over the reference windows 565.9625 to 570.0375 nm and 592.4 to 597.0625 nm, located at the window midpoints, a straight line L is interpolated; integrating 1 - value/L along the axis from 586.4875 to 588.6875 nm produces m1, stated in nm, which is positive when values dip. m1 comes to 0.15 nm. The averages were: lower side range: 12.1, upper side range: 12.8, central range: 11.8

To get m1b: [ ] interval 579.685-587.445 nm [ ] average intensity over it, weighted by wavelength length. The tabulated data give 13.5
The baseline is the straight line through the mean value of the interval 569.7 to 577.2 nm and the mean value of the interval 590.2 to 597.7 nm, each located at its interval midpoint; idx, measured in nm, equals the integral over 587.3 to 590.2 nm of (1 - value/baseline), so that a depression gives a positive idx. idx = 0.89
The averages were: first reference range 13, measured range 8.83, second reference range 12.6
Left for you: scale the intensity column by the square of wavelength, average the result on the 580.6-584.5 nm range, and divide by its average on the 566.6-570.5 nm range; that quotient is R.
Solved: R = 1.2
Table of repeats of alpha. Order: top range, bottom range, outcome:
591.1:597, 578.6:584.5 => 0.92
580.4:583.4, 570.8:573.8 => 1.07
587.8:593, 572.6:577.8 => 0.78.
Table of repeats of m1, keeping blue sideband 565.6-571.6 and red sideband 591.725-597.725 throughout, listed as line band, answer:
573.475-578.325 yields -0.37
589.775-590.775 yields 0.15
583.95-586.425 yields -0.18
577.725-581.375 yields -0.33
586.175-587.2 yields -0.02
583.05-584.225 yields -0.12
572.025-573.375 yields -0.06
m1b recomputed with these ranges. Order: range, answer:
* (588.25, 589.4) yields 6.94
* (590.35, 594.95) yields 12.5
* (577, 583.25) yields 13.5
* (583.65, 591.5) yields 11.4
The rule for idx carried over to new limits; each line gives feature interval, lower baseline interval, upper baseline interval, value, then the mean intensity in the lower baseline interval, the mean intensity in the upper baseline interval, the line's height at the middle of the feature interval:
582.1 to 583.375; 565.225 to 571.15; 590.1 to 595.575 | -0.13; 12.2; 12.4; 12.3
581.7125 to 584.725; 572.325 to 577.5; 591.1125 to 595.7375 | -0.22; 13.1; 12.5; 12.8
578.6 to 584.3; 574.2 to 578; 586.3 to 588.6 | -0.44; 13.3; 12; 12.7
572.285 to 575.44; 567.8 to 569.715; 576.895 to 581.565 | -0.06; 12.1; 13.5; 12.8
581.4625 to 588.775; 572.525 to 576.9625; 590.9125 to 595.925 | -0.08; 13.1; 12.5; 12.8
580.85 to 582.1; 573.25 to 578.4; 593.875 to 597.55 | -0.04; 13.2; 13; 13.2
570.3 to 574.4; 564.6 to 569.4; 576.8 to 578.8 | -0.10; 11.9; 13.1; 12.5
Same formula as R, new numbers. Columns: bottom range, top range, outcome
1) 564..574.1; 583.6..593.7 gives 1.01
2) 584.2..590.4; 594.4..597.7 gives 1.21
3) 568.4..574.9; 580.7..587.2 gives 1.10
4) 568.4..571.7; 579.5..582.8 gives 1.15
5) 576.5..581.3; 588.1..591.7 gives 0.73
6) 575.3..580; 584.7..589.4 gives 0.88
